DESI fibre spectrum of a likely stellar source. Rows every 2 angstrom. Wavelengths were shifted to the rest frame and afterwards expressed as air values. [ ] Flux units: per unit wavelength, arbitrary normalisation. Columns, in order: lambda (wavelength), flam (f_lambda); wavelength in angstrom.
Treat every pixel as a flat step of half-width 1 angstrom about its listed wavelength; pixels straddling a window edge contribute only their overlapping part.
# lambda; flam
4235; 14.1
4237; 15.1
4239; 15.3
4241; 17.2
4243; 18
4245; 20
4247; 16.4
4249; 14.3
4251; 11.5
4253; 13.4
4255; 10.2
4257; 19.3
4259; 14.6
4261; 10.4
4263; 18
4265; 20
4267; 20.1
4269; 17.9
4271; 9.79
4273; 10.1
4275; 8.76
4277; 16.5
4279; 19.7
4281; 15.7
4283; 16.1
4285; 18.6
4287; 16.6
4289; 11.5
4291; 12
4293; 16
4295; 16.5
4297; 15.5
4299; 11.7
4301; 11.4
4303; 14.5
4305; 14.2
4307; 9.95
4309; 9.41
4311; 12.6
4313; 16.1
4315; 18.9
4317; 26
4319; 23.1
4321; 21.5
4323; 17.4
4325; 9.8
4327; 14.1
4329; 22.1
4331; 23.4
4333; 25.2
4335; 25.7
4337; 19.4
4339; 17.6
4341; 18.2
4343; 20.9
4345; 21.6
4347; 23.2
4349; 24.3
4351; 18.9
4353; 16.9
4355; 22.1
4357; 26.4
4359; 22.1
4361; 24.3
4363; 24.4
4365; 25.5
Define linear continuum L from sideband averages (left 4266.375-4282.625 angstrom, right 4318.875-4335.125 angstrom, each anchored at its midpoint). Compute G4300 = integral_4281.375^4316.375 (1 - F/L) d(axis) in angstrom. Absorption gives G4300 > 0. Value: 5.4 angstrom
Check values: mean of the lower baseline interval 14.7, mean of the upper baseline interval 19.8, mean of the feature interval 14.4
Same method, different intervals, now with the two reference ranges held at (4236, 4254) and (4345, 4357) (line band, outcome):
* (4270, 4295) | 4.82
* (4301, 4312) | 4.04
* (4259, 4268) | -0.06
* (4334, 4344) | 0.25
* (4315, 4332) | 0.33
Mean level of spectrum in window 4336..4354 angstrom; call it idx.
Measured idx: 20.1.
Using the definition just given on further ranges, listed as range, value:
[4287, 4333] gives 16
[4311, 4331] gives 18.7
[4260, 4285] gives 15.4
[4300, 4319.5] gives 15.4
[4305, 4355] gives 19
